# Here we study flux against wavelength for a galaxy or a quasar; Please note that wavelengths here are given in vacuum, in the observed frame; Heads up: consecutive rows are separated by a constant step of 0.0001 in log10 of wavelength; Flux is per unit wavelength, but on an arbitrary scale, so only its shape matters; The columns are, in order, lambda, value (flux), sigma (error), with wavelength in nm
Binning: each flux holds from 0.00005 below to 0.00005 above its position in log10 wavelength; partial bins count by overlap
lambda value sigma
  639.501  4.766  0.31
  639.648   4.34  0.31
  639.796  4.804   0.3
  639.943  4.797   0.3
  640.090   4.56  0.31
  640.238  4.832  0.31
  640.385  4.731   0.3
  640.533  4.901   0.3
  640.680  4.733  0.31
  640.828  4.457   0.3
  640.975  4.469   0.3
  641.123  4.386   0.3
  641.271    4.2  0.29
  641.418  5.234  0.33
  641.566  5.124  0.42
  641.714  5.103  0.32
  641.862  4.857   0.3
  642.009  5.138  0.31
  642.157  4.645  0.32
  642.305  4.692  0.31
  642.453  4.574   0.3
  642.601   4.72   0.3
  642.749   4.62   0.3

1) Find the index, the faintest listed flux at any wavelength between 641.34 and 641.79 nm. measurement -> 5.103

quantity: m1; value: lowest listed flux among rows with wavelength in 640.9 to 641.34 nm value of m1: 4.2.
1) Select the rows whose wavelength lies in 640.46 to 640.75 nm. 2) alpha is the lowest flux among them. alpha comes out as 4.733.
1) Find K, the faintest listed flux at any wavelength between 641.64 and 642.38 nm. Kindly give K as 4.645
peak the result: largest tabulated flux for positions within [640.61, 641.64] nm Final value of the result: 5.234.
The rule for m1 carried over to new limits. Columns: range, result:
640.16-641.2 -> 4.386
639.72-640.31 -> 4.56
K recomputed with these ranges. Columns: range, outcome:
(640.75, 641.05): 4.457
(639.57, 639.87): 4.34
